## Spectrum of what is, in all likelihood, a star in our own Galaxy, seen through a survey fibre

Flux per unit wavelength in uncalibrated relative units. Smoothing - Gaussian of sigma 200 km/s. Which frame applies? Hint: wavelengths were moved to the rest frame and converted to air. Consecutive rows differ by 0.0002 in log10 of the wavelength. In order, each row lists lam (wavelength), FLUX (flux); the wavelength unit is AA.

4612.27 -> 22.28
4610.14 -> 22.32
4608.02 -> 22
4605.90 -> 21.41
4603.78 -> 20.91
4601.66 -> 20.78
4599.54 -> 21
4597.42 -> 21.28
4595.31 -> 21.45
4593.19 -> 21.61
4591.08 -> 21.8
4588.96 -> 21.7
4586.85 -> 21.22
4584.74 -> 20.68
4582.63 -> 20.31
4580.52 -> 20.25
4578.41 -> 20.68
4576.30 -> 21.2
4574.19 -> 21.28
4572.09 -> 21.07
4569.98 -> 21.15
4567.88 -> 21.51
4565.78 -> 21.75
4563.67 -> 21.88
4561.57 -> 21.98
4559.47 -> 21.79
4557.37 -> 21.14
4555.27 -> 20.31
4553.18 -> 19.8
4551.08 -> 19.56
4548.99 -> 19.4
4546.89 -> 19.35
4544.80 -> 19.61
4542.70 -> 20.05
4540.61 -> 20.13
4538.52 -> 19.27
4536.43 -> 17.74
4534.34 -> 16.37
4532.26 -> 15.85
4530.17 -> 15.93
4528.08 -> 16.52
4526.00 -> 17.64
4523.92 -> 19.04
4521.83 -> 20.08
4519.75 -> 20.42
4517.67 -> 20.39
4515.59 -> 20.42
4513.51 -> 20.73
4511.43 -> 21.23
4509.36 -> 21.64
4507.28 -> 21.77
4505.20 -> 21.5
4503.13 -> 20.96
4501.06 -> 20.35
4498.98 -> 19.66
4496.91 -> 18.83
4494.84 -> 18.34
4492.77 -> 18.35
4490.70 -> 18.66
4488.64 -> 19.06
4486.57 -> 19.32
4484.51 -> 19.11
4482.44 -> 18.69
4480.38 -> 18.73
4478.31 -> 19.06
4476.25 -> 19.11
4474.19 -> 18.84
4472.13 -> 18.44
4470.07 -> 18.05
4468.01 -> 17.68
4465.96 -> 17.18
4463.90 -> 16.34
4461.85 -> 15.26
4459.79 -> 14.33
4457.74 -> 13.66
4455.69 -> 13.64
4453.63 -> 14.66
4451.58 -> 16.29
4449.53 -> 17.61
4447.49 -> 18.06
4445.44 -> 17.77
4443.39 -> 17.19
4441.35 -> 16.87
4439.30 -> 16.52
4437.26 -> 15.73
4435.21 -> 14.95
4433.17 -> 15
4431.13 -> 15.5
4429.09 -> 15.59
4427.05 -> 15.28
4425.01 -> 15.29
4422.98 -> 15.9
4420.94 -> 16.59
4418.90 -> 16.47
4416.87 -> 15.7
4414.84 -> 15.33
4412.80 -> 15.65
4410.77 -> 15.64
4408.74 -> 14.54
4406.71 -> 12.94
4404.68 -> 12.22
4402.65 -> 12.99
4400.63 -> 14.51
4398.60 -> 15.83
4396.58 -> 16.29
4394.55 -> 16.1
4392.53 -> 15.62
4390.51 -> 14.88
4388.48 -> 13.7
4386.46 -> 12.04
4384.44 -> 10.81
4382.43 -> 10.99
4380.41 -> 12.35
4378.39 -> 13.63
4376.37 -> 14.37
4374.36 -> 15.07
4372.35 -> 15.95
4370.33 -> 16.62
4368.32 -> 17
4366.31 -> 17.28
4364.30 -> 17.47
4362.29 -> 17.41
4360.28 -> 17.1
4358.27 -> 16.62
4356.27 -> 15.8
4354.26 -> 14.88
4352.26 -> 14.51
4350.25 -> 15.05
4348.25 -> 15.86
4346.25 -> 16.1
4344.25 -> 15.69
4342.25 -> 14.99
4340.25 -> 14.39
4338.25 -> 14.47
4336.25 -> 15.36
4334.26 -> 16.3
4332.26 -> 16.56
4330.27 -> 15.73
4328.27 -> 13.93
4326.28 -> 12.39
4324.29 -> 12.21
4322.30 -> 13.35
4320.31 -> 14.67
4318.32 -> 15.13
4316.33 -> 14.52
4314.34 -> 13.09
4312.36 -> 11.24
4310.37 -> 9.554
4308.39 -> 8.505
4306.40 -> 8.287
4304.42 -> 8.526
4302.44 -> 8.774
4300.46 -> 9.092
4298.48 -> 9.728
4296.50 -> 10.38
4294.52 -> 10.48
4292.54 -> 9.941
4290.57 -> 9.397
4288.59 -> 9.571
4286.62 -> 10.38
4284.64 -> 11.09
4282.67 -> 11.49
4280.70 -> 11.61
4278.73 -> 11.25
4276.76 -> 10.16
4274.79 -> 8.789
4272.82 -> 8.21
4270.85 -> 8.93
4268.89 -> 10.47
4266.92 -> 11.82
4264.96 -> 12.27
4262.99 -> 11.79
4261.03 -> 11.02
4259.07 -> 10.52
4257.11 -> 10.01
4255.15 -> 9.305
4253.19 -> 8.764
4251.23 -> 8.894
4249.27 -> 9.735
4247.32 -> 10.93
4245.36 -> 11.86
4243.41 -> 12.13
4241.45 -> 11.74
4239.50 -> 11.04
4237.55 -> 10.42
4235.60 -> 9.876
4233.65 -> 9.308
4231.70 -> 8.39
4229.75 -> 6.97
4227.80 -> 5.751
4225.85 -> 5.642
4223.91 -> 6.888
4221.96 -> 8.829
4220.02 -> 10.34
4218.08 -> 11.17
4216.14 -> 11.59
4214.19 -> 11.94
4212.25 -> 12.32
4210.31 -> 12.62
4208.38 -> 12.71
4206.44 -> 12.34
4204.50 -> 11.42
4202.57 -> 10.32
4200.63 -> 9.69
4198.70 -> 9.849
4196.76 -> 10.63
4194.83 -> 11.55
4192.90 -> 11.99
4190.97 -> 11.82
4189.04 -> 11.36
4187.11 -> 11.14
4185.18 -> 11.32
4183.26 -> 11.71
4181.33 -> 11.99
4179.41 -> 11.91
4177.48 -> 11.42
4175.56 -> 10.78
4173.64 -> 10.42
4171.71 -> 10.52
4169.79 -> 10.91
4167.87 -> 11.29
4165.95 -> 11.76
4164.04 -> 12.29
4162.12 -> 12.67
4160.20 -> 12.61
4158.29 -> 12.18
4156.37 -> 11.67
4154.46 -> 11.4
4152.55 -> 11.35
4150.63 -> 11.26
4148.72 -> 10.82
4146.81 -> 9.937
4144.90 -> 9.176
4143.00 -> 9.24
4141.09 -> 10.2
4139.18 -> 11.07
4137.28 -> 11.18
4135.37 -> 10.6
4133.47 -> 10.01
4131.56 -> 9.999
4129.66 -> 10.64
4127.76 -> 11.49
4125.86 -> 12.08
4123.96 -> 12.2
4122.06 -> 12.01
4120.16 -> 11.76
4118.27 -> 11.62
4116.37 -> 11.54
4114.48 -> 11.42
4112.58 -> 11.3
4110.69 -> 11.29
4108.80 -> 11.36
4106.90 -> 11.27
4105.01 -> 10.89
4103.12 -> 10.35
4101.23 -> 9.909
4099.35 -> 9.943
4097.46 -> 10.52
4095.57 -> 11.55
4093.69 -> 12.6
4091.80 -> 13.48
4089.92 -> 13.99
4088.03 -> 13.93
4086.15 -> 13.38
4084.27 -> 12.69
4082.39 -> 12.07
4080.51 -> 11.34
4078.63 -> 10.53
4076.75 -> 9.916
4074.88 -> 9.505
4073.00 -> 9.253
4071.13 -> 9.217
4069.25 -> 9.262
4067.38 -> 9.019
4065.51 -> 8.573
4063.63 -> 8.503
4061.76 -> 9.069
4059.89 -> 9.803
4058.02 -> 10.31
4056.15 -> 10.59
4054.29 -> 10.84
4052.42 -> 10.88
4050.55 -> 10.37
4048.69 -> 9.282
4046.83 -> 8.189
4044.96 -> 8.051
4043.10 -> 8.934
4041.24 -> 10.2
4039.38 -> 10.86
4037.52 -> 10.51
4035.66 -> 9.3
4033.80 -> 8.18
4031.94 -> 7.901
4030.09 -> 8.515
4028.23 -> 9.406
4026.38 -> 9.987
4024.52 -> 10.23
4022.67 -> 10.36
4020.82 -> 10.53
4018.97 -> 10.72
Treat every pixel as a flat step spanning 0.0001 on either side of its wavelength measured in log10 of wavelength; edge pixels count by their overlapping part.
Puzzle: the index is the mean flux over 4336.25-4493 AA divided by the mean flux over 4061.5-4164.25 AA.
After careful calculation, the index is 1.44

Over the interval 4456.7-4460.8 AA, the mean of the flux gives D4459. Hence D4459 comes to 14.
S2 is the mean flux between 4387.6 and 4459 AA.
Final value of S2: 15.4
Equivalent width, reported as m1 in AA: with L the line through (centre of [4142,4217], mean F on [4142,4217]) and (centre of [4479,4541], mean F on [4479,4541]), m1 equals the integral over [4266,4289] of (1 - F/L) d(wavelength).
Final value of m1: 5.6 AA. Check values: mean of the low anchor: 11.3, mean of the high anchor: 19.2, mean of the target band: 10.3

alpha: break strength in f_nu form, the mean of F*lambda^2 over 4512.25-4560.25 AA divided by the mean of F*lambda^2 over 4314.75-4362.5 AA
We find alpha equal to 1.39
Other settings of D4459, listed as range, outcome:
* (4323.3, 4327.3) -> 12.3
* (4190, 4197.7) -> 11.5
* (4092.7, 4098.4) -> 11.6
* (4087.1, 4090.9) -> 13.9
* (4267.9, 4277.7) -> 9.3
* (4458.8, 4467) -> 15.8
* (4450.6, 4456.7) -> 14.8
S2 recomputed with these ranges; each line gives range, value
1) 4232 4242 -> 10.3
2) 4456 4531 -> 18.7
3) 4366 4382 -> 15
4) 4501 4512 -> 21.3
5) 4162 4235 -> 10.6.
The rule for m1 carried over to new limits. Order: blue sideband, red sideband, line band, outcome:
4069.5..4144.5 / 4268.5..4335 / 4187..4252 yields 5.0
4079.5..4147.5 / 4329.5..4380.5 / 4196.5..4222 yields 3.6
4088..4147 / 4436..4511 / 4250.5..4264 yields 3.7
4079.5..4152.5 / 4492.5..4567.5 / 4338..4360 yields 0.9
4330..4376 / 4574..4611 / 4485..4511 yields -1.0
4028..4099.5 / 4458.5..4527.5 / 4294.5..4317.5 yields 7.6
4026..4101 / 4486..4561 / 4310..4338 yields 2.8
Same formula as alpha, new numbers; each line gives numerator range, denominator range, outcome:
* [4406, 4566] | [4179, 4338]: 1.83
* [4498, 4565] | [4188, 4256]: 2.21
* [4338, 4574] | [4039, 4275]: 1.86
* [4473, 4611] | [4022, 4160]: 2.34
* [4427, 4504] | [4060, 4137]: 1.88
